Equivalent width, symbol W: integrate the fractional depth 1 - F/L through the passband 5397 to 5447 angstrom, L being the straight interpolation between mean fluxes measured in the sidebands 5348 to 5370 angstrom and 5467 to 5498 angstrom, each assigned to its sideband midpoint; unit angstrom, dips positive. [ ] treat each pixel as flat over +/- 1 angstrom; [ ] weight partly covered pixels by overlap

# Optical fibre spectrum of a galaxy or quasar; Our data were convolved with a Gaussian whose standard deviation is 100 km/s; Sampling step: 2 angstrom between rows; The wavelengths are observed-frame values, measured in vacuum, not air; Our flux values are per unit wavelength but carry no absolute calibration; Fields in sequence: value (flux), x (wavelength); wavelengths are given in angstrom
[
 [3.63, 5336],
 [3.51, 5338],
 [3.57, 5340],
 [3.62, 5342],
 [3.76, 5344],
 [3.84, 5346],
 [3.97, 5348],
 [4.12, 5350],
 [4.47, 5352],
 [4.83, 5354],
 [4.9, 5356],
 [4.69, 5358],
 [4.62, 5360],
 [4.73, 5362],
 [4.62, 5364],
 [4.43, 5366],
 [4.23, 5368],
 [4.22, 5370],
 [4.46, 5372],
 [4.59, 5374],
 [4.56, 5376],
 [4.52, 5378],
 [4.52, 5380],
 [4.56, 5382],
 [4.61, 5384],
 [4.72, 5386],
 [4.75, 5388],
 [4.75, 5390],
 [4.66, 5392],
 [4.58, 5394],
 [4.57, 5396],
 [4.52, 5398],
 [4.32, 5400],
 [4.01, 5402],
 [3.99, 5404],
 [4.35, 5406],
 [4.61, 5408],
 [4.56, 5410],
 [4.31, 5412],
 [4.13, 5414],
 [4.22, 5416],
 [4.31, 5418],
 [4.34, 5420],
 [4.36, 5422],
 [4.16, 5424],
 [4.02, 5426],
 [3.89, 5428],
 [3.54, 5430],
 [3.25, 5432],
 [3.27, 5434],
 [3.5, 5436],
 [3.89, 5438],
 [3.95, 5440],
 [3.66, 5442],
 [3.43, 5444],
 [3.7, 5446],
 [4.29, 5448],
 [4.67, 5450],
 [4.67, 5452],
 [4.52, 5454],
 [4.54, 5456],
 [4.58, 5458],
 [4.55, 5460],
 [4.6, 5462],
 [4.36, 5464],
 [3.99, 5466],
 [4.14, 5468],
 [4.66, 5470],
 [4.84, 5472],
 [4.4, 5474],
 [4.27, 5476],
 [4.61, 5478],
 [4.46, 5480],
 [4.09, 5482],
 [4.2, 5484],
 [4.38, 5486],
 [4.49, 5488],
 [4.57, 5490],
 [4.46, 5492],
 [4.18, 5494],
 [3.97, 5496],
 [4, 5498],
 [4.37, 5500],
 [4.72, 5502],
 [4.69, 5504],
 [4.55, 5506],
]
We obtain 4.9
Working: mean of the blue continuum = 4.52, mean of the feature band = 4.01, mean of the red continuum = 4.37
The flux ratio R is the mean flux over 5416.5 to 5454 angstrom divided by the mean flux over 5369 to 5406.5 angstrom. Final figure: 0.9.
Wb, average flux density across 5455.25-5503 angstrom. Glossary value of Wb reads 4.39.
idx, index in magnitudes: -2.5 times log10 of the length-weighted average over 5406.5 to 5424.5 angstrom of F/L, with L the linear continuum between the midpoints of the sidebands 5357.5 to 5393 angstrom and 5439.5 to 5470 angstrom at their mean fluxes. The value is 0.02 mag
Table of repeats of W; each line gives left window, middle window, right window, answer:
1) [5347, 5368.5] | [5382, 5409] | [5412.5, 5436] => -2.0 angstrom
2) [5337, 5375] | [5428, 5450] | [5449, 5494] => 3.5 angstrom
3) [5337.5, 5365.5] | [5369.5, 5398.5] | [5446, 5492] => -1.9 angstrom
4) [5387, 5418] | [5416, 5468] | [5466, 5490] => 3.8 angstrom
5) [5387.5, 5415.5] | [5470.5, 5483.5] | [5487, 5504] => -0.2 angstrom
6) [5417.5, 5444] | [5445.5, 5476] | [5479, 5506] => -2.6 angstrom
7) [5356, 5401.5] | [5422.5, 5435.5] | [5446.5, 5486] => 2.3 angstrom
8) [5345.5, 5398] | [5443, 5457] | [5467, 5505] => 0.6 angstrom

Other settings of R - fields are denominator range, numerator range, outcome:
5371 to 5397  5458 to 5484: 0.96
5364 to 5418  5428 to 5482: 0.93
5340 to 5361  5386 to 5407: 1.05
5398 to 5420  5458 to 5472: 1.03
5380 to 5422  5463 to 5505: 0.98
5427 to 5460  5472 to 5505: 1.10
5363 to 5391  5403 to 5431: 0.93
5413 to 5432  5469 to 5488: 1.09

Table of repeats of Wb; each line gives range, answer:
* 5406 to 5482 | 4.2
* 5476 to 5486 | 4.34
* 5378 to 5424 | 4.44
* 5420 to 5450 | 3.83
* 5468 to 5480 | 4.51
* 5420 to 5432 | 3.96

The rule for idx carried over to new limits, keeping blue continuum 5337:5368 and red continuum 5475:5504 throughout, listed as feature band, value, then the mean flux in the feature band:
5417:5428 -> 0.024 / 4.21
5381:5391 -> -0.099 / 4.68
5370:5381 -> -0.059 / 4.5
